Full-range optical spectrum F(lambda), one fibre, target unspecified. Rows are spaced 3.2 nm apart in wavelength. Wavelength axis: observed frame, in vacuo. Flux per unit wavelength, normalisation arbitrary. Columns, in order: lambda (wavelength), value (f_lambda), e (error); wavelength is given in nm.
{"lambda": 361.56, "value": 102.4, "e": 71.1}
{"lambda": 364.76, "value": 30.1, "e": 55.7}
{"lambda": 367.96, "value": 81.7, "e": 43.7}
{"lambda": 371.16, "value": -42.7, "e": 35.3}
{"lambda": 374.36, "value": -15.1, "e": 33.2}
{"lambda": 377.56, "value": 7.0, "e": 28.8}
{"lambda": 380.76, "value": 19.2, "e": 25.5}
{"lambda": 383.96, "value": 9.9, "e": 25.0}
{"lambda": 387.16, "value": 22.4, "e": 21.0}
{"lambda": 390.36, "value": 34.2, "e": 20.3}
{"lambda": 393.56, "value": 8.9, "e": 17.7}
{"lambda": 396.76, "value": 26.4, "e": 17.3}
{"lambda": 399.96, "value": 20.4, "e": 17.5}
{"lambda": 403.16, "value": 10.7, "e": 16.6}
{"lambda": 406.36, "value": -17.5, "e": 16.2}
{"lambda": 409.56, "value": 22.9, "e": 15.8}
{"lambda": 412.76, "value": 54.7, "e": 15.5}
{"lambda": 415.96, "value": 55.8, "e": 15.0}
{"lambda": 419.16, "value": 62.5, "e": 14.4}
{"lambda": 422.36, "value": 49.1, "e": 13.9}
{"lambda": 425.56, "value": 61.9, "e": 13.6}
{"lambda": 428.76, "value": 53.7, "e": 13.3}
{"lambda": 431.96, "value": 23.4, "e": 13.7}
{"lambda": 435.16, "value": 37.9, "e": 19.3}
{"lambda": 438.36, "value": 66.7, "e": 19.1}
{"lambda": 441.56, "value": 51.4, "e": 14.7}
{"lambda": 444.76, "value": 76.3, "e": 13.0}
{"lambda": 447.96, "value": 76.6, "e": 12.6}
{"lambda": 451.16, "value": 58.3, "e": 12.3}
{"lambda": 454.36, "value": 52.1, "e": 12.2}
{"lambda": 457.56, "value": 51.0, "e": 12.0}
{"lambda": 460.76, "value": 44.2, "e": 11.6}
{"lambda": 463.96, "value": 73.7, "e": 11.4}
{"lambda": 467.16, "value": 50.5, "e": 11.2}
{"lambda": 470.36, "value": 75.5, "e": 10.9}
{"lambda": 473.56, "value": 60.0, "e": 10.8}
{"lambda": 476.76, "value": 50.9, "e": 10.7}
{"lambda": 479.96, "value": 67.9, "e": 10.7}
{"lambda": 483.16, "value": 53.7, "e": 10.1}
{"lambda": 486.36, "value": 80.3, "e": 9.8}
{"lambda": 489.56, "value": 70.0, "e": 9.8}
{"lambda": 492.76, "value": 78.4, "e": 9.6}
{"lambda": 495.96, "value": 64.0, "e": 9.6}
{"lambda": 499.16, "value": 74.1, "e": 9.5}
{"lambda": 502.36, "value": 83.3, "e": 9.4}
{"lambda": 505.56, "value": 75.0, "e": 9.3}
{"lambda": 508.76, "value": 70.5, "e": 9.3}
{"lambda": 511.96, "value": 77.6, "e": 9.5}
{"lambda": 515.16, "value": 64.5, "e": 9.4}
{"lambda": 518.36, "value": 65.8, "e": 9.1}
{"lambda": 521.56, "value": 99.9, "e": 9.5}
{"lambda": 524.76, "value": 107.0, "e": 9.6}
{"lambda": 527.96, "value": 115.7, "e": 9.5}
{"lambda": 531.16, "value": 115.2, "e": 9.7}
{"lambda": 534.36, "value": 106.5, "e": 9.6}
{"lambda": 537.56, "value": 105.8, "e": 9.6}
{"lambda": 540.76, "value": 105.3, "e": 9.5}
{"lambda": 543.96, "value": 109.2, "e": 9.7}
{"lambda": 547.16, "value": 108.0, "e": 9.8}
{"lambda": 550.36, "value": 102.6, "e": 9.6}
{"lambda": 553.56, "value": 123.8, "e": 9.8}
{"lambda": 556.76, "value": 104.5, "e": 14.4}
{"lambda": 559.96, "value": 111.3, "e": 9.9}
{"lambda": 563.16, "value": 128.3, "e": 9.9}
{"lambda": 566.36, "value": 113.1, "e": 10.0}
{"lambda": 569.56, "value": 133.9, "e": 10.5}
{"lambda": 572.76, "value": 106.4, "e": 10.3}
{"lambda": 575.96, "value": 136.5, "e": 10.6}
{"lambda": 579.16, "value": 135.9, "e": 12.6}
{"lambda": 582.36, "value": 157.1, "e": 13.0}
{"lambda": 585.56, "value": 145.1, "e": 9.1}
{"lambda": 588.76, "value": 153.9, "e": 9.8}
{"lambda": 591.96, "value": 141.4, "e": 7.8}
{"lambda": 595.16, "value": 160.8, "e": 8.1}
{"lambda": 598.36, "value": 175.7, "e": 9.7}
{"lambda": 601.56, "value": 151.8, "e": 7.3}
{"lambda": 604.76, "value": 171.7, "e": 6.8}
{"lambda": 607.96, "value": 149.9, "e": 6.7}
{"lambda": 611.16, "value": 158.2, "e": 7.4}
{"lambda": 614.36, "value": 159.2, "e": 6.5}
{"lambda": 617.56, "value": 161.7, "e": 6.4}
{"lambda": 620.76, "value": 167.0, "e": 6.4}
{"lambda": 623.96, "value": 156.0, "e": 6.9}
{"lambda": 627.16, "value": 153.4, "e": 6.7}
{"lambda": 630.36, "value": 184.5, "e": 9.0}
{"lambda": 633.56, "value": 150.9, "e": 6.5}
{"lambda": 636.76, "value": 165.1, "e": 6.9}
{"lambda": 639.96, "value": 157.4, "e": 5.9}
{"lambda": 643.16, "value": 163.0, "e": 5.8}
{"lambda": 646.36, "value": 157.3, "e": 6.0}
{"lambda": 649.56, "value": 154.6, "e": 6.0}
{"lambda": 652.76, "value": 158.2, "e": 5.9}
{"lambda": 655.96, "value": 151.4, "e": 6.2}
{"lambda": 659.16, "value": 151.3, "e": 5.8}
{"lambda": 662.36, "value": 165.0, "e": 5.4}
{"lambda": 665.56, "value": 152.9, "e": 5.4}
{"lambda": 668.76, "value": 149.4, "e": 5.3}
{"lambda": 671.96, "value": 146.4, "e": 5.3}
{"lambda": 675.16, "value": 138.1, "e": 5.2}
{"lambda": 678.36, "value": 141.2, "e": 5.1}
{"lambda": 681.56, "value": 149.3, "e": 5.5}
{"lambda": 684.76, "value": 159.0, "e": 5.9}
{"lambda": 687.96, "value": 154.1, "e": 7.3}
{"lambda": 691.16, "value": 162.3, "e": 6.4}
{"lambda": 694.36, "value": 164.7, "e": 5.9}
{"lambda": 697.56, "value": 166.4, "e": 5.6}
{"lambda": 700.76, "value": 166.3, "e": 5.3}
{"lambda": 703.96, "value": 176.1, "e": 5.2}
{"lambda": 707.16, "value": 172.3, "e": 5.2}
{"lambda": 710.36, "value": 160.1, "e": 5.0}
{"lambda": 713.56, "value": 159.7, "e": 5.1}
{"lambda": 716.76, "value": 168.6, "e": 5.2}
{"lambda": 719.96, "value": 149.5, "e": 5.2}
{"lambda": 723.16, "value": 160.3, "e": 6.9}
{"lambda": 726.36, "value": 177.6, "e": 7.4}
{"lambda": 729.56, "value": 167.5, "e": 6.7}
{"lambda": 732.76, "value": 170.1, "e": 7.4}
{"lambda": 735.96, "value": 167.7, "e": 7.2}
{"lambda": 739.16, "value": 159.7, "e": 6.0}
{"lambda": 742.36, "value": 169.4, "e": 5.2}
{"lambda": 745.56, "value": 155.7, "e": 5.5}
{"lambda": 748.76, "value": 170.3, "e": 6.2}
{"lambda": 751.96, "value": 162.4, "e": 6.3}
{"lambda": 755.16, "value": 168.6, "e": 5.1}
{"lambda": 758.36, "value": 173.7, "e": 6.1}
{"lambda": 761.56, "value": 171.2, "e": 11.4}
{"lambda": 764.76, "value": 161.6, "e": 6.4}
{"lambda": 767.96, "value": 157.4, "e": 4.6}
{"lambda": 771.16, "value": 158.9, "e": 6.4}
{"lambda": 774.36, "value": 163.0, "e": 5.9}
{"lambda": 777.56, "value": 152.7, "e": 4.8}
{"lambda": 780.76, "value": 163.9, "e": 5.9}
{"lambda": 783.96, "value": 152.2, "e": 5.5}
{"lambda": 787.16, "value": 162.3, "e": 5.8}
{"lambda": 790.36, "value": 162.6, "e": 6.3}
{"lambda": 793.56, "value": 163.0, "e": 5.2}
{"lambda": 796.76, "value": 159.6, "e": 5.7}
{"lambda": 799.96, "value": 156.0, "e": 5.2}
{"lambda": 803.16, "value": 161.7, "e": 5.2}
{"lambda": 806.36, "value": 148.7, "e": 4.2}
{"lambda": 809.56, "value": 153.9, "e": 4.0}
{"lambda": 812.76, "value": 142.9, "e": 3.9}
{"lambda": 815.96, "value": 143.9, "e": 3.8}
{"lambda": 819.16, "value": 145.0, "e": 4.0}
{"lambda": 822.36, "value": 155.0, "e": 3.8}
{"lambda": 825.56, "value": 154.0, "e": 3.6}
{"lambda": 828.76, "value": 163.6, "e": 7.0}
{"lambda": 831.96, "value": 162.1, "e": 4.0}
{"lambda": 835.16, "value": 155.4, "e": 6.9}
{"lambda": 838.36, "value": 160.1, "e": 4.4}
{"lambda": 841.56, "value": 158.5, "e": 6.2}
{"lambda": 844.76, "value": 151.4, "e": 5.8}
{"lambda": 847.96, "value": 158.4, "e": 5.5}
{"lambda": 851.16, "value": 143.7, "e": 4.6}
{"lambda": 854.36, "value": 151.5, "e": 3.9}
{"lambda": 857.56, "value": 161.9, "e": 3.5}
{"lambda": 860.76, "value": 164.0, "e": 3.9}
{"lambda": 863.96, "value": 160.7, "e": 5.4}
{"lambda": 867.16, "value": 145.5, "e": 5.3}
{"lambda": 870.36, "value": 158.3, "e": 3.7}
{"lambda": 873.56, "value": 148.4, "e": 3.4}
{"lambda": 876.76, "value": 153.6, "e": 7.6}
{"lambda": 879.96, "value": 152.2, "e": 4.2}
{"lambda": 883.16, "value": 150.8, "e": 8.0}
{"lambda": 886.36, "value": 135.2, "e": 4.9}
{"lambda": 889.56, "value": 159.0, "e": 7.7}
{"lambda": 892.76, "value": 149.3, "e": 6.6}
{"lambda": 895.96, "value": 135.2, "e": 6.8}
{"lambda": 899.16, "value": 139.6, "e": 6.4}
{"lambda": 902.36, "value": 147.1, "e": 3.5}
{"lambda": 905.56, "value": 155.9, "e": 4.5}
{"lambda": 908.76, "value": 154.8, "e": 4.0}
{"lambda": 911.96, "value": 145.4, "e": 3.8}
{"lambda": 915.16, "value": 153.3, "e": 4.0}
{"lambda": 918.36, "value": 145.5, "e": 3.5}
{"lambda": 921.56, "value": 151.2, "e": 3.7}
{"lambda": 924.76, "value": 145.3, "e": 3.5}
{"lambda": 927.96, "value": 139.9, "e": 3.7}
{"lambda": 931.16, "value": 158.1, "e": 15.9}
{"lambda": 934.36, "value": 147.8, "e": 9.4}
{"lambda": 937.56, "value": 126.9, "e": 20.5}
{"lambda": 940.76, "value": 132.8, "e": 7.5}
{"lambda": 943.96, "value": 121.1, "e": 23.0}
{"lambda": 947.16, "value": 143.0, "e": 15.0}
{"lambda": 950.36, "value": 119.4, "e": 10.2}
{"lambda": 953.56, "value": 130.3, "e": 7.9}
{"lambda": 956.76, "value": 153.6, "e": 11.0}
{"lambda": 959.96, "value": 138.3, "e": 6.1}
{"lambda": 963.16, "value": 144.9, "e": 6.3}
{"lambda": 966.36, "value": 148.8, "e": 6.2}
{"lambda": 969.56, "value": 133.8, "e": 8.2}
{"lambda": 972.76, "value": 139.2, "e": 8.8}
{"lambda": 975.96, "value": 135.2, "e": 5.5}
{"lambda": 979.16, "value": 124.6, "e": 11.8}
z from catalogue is 0.31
